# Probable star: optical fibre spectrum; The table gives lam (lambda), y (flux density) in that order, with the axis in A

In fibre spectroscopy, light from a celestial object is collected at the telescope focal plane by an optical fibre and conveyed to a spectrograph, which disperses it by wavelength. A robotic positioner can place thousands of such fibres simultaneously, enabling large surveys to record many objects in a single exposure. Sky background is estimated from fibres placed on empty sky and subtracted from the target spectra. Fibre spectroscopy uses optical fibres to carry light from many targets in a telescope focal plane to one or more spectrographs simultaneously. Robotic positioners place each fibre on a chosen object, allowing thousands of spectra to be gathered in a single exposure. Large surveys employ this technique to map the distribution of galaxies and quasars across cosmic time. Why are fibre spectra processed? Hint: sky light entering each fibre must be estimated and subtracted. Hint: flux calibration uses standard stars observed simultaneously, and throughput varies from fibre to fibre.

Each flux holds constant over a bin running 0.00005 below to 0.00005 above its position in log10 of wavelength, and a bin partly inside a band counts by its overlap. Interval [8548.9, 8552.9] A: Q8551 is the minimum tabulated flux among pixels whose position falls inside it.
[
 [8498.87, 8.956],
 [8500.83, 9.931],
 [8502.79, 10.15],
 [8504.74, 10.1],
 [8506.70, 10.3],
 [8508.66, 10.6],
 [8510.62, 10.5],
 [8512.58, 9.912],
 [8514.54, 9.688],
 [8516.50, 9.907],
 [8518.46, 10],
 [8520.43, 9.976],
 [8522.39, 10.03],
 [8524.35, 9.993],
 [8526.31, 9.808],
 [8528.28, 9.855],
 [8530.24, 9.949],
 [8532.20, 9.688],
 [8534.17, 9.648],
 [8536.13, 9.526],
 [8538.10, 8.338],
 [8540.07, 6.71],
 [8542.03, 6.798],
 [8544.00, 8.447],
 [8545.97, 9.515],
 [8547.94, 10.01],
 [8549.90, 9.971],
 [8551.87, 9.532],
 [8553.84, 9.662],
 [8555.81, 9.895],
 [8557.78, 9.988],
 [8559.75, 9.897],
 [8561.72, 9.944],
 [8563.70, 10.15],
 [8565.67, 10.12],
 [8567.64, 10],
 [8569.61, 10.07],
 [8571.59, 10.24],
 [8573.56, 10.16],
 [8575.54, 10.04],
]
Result 9.532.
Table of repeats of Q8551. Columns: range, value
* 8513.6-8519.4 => 9.688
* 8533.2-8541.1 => 6.71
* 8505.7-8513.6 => 9.912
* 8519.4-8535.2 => 9.648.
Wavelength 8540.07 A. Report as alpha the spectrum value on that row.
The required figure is 6.71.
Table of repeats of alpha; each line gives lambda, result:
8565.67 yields 10.12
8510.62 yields 10.5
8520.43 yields 9.976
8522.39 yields 10.03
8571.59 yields 10.24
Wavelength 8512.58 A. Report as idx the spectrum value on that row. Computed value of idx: 9.912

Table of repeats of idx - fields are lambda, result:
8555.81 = 9.895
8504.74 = 10.1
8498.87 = 8.956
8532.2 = 9.688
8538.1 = 8.338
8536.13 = 9.526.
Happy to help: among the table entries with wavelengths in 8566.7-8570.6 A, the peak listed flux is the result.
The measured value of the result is 10.07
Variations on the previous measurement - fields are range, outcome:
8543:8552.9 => 10.01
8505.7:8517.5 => 10.6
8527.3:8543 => 9.949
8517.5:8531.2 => 10.03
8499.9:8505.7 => 10.15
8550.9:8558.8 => 9.988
